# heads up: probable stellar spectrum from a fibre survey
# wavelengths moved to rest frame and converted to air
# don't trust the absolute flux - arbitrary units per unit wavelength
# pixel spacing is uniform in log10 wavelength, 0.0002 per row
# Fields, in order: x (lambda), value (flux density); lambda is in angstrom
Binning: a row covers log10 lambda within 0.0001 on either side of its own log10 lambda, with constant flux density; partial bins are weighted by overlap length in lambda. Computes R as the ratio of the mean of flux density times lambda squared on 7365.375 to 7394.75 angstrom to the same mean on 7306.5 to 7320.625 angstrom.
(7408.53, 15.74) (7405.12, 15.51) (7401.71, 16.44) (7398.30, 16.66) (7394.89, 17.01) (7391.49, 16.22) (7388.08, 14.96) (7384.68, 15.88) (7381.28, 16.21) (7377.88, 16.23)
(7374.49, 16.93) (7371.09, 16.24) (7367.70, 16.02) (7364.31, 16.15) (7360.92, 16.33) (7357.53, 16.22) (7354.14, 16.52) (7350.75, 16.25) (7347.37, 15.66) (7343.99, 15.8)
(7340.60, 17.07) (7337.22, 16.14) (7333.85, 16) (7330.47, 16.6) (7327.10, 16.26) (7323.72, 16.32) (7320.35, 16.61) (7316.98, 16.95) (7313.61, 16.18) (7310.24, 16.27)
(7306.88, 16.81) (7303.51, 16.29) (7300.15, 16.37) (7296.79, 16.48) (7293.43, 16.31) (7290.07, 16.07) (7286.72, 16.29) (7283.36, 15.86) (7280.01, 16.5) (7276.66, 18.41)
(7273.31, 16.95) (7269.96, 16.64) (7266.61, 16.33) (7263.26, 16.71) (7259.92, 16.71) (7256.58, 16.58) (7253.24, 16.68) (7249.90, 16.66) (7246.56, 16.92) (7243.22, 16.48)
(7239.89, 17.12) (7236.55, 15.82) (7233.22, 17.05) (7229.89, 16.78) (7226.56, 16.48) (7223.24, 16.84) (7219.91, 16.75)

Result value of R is 0.99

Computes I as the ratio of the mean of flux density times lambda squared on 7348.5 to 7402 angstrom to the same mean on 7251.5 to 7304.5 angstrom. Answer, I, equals 1.0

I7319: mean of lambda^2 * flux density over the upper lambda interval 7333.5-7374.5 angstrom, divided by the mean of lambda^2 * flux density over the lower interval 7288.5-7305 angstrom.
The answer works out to 1.01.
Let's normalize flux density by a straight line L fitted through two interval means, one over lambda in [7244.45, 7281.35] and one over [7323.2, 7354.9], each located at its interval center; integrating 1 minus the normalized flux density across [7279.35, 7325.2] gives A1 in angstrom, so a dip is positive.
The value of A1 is 0.4 angstrom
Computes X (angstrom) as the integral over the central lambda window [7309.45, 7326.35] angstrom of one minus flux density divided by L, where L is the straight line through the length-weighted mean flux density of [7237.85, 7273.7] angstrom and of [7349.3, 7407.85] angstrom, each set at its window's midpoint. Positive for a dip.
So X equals 0.0 angstrom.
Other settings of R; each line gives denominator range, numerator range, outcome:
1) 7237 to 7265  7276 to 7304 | 1.00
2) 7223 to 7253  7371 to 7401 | 1.02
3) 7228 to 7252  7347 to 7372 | 1.00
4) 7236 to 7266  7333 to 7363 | 1.00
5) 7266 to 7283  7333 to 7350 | 0.97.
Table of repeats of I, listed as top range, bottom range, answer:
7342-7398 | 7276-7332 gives 1.00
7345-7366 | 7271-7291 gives 0.99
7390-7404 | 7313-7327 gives 1.02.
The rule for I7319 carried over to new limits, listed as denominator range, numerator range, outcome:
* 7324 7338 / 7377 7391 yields 0.99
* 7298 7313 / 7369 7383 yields 1.02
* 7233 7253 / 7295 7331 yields 1.01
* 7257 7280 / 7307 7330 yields 0.99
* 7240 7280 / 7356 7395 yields 0.99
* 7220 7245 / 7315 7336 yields 1.01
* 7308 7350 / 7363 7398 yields 1.01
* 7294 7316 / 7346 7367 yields 1.00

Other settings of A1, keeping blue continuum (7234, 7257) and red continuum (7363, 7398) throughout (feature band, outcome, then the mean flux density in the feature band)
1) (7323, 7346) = 0.1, 16.3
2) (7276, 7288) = -0.1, 16.6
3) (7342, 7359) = 0.2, 16.1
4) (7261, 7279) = -0.5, 17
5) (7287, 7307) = 0.1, 16.4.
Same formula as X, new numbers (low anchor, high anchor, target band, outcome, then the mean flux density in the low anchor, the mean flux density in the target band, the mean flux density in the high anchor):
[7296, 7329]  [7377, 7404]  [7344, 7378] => 0.1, 16.5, 16.2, 16.2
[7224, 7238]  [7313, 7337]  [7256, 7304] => -0.2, 16.6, 16.6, 16.4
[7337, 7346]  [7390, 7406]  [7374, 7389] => 0.3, 16.3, 16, 16.4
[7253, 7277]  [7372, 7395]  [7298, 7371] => 0.4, 16.8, 16.3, 16.2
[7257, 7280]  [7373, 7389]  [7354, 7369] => 0.0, 16.9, 16.2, 16.1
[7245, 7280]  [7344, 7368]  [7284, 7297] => 0.3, 16.8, 16.2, 16.1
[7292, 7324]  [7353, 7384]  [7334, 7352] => 0.2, 16.5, 16.2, 16.3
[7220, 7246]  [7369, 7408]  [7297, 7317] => 0.0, 16.7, 16.4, 16.2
